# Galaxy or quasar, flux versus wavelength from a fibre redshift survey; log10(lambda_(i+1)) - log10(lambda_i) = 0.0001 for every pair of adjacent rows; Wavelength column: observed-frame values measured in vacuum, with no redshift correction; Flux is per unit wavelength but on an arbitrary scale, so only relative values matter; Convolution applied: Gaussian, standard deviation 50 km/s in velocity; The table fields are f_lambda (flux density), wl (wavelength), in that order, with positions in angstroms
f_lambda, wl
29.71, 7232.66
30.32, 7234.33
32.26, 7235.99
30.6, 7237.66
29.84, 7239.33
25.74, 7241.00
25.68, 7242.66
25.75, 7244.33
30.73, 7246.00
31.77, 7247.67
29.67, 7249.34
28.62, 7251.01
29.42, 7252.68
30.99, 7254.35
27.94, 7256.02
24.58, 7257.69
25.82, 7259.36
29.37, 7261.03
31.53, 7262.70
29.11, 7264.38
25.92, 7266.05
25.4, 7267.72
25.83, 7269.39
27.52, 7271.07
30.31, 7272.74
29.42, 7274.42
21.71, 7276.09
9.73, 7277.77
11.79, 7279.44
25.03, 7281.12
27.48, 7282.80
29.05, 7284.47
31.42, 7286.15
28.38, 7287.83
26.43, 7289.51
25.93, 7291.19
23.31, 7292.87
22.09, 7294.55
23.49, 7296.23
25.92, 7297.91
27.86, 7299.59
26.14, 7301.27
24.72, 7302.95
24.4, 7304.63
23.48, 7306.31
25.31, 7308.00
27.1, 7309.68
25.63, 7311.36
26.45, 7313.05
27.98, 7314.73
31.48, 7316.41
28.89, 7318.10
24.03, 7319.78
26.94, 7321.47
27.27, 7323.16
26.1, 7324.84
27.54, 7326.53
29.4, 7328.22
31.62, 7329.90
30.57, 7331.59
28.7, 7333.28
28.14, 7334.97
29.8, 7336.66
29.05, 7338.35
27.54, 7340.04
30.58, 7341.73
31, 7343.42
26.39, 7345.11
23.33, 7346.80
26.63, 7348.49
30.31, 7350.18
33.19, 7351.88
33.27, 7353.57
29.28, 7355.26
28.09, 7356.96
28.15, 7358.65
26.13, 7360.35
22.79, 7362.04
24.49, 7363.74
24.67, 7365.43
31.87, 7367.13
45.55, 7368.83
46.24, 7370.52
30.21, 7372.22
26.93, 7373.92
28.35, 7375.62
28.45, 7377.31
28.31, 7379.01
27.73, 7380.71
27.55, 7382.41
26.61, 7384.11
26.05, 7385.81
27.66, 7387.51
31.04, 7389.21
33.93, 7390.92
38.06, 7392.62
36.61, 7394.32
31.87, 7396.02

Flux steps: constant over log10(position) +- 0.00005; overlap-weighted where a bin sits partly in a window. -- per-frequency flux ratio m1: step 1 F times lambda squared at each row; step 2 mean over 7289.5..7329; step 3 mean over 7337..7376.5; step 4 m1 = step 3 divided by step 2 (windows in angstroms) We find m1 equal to 1.2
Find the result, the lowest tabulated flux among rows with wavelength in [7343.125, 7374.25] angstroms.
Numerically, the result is 22.79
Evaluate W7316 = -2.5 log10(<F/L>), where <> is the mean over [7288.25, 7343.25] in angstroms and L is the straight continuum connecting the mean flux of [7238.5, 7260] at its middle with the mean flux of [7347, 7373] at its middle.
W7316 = 0.10 mag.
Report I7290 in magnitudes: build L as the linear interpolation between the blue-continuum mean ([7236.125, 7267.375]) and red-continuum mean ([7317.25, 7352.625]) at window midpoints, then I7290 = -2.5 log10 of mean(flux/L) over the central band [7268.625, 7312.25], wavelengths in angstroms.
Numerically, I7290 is 0.14 mag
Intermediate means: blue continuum 28.5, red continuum 28.4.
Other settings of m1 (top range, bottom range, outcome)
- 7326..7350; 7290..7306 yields 1.17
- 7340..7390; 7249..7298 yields 1.15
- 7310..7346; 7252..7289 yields 1.10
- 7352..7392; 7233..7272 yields 1.08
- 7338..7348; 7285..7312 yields 1.10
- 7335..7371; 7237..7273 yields 1.08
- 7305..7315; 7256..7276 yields 0.95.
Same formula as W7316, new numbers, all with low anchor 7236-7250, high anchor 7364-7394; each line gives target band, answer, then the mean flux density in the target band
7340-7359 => 0.06 mag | 29.1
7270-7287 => 0.21 mag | 24.4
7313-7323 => 0.09 mag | 27.7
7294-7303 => 0.18 mag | 25.2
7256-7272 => 0.07 mag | 27.3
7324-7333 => 0.05 mag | 29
